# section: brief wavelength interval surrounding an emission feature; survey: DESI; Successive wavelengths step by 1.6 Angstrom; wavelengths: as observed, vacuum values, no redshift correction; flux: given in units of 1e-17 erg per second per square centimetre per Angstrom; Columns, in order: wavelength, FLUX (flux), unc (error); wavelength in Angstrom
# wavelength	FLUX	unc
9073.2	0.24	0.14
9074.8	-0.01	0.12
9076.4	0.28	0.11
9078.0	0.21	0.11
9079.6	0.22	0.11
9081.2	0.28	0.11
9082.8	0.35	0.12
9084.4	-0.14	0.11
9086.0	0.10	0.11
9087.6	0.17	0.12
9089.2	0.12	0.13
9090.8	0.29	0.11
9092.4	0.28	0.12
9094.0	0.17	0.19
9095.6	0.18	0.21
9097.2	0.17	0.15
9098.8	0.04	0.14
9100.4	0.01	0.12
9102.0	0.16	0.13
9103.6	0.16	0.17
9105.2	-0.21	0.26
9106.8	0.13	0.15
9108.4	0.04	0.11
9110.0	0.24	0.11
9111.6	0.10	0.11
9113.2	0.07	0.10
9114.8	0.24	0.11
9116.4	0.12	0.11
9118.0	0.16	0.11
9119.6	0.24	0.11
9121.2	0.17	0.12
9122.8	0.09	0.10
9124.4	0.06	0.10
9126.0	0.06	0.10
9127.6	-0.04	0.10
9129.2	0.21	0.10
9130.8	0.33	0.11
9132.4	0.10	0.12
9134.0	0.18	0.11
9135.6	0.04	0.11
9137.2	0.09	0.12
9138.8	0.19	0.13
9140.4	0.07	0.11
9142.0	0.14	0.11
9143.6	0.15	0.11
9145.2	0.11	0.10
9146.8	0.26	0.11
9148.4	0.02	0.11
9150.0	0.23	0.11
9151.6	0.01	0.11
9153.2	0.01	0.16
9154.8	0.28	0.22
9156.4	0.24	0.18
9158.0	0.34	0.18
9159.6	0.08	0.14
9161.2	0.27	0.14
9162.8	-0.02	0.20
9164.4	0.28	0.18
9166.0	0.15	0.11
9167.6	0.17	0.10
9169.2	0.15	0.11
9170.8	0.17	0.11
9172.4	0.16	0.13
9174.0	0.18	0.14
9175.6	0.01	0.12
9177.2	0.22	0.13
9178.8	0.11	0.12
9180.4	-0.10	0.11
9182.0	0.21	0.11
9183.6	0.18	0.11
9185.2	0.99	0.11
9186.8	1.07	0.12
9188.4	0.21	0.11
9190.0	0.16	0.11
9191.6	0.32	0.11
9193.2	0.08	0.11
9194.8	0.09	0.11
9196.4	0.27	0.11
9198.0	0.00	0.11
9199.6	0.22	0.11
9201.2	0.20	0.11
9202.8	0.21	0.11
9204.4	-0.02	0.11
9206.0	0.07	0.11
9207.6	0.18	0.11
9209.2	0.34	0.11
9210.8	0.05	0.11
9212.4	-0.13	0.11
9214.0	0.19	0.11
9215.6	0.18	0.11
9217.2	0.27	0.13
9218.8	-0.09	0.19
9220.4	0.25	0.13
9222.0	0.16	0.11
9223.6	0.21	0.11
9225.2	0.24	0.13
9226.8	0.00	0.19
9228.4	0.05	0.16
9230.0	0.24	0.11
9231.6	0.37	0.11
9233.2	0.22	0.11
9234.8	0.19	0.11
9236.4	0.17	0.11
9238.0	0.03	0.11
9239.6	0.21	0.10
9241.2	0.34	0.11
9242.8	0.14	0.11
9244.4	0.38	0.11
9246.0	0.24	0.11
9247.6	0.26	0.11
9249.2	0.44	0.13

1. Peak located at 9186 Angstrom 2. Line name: H-beta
